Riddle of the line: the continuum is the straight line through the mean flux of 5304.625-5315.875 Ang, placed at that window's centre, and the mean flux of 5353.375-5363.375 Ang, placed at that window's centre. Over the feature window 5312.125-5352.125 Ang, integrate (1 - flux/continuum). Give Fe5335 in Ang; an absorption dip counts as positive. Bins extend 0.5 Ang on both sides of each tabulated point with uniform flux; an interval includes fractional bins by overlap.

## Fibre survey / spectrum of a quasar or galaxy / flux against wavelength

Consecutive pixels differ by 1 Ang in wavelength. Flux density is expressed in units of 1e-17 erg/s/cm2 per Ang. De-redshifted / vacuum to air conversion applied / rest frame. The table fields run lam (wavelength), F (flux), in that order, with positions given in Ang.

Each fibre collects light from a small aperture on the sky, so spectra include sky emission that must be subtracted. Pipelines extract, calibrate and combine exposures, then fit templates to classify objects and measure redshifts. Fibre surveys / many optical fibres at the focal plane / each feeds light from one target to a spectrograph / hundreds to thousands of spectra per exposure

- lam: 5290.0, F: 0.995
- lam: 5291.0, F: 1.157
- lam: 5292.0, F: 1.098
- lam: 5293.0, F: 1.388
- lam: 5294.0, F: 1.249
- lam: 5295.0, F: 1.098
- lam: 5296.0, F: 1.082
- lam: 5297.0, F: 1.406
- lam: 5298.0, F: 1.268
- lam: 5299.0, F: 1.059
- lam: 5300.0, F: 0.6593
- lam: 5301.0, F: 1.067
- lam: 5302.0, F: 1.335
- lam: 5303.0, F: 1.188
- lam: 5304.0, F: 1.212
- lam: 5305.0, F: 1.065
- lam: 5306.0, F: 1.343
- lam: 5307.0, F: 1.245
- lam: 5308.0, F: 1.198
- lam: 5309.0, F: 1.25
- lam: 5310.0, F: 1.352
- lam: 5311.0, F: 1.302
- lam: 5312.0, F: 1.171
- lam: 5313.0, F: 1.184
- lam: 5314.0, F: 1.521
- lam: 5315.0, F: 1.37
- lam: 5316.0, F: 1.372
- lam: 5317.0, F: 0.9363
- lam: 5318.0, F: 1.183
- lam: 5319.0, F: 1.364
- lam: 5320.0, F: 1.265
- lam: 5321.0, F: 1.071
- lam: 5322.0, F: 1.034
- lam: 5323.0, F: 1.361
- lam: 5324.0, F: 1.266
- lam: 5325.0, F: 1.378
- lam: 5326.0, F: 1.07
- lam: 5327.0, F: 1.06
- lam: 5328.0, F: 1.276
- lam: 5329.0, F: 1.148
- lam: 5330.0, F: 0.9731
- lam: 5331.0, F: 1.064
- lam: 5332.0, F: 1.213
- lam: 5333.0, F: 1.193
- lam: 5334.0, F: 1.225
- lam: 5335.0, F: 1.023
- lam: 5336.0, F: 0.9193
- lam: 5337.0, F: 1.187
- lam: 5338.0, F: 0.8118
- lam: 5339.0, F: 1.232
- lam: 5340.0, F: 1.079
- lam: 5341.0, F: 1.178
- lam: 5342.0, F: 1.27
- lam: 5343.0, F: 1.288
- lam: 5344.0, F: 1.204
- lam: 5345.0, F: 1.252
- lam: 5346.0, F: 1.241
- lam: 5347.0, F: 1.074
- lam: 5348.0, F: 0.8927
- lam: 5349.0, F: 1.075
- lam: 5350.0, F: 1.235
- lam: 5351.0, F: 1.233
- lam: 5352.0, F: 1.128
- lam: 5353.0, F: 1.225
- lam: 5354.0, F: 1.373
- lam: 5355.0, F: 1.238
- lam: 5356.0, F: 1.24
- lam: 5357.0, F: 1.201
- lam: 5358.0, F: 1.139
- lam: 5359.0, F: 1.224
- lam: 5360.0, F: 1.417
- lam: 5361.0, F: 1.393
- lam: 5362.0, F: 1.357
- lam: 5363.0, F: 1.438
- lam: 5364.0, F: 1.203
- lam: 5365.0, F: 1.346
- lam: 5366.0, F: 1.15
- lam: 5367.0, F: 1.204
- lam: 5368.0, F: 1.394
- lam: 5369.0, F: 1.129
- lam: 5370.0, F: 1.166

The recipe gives 3.6 Ang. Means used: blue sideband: 1.28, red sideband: 1.3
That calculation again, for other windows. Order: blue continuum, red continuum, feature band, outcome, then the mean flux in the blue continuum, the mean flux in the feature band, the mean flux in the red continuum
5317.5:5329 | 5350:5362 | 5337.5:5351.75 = 1.1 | 1.21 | 1.15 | 1.26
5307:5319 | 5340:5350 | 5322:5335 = 0.4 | 1.26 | 1.17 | 1.16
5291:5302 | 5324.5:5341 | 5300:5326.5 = -2.1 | 1.15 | 1.22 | 1.12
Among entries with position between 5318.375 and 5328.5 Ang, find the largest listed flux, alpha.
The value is 1.378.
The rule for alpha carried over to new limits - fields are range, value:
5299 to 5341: 1.521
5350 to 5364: 1.438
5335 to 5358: 1.373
